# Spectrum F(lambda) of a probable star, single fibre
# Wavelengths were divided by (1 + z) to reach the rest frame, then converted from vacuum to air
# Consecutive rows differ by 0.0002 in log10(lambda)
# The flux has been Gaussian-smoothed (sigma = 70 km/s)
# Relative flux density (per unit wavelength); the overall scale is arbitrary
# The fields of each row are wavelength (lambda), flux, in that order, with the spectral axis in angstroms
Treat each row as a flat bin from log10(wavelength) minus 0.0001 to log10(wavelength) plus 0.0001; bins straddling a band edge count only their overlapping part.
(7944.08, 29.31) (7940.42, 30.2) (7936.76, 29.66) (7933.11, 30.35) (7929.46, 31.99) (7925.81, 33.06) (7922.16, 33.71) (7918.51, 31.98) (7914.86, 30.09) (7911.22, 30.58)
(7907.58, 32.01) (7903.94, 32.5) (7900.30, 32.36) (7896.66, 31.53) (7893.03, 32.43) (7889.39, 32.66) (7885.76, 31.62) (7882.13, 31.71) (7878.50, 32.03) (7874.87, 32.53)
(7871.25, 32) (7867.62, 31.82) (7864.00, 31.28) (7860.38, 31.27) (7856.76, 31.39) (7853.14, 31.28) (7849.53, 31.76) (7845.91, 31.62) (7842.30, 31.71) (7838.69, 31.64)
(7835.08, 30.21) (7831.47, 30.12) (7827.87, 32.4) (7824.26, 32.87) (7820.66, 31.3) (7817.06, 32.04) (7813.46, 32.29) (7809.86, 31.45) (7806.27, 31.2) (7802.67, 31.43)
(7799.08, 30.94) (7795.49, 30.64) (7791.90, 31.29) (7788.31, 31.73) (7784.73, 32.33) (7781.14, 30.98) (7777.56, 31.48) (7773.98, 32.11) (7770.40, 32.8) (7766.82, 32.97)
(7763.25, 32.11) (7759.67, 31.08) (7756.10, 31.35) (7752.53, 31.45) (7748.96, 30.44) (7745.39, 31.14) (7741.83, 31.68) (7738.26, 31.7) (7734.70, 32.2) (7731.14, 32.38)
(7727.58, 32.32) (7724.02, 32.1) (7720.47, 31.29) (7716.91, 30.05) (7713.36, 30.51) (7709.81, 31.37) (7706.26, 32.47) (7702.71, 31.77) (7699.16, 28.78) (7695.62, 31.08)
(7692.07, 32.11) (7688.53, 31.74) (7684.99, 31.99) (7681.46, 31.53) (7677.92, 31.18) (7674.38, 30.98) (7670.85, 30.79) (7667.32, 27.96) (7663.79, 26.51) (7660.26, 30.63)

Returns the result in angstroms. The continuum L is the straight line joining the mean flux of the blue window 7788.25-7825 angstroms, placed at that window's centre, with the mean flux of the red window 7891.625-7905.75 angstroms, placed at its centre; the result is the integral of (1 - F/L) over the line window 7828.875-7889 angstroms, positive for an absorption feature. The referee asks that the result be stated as 0.7 angstroms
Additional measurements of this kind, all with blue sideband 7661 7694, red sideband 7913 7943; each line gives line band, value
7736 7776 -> -1.2 angstroms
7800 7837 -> -0.6 angstroms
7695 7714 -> -0.2 angstroms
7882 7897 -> -0.4 angstroms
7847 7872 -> -0.3 angstroms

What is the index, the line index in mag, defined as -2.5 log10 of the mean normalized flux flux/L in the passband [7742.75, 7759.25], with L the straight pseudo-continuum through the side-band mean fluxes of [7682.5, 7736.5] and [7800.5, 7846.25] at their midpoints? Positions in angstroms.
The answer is 0.01 mag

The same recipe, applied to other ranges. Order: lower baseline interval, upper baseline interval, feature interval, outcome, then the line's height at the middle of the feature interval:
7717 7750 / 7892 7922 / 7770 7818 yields 0.004 mag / 31.7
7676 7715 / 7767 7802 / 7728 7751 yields -0.005 mag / 31.5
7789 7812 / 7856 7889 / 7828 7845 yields 0.013 mag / 31.5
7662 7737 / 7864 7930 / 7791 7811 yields 0.013 mag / 31.5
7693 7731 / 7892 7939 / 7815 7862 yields 0.000 mag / 31.5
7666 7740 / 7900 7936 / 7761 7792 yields -0.019 mag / 31.4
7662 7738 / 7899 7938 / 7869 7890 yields -0.016 mag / 31.6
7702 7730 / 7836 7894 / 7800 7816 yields 0.003 mag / 31.7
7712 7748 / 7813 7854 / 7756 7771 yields -0.018 mag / 31.5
